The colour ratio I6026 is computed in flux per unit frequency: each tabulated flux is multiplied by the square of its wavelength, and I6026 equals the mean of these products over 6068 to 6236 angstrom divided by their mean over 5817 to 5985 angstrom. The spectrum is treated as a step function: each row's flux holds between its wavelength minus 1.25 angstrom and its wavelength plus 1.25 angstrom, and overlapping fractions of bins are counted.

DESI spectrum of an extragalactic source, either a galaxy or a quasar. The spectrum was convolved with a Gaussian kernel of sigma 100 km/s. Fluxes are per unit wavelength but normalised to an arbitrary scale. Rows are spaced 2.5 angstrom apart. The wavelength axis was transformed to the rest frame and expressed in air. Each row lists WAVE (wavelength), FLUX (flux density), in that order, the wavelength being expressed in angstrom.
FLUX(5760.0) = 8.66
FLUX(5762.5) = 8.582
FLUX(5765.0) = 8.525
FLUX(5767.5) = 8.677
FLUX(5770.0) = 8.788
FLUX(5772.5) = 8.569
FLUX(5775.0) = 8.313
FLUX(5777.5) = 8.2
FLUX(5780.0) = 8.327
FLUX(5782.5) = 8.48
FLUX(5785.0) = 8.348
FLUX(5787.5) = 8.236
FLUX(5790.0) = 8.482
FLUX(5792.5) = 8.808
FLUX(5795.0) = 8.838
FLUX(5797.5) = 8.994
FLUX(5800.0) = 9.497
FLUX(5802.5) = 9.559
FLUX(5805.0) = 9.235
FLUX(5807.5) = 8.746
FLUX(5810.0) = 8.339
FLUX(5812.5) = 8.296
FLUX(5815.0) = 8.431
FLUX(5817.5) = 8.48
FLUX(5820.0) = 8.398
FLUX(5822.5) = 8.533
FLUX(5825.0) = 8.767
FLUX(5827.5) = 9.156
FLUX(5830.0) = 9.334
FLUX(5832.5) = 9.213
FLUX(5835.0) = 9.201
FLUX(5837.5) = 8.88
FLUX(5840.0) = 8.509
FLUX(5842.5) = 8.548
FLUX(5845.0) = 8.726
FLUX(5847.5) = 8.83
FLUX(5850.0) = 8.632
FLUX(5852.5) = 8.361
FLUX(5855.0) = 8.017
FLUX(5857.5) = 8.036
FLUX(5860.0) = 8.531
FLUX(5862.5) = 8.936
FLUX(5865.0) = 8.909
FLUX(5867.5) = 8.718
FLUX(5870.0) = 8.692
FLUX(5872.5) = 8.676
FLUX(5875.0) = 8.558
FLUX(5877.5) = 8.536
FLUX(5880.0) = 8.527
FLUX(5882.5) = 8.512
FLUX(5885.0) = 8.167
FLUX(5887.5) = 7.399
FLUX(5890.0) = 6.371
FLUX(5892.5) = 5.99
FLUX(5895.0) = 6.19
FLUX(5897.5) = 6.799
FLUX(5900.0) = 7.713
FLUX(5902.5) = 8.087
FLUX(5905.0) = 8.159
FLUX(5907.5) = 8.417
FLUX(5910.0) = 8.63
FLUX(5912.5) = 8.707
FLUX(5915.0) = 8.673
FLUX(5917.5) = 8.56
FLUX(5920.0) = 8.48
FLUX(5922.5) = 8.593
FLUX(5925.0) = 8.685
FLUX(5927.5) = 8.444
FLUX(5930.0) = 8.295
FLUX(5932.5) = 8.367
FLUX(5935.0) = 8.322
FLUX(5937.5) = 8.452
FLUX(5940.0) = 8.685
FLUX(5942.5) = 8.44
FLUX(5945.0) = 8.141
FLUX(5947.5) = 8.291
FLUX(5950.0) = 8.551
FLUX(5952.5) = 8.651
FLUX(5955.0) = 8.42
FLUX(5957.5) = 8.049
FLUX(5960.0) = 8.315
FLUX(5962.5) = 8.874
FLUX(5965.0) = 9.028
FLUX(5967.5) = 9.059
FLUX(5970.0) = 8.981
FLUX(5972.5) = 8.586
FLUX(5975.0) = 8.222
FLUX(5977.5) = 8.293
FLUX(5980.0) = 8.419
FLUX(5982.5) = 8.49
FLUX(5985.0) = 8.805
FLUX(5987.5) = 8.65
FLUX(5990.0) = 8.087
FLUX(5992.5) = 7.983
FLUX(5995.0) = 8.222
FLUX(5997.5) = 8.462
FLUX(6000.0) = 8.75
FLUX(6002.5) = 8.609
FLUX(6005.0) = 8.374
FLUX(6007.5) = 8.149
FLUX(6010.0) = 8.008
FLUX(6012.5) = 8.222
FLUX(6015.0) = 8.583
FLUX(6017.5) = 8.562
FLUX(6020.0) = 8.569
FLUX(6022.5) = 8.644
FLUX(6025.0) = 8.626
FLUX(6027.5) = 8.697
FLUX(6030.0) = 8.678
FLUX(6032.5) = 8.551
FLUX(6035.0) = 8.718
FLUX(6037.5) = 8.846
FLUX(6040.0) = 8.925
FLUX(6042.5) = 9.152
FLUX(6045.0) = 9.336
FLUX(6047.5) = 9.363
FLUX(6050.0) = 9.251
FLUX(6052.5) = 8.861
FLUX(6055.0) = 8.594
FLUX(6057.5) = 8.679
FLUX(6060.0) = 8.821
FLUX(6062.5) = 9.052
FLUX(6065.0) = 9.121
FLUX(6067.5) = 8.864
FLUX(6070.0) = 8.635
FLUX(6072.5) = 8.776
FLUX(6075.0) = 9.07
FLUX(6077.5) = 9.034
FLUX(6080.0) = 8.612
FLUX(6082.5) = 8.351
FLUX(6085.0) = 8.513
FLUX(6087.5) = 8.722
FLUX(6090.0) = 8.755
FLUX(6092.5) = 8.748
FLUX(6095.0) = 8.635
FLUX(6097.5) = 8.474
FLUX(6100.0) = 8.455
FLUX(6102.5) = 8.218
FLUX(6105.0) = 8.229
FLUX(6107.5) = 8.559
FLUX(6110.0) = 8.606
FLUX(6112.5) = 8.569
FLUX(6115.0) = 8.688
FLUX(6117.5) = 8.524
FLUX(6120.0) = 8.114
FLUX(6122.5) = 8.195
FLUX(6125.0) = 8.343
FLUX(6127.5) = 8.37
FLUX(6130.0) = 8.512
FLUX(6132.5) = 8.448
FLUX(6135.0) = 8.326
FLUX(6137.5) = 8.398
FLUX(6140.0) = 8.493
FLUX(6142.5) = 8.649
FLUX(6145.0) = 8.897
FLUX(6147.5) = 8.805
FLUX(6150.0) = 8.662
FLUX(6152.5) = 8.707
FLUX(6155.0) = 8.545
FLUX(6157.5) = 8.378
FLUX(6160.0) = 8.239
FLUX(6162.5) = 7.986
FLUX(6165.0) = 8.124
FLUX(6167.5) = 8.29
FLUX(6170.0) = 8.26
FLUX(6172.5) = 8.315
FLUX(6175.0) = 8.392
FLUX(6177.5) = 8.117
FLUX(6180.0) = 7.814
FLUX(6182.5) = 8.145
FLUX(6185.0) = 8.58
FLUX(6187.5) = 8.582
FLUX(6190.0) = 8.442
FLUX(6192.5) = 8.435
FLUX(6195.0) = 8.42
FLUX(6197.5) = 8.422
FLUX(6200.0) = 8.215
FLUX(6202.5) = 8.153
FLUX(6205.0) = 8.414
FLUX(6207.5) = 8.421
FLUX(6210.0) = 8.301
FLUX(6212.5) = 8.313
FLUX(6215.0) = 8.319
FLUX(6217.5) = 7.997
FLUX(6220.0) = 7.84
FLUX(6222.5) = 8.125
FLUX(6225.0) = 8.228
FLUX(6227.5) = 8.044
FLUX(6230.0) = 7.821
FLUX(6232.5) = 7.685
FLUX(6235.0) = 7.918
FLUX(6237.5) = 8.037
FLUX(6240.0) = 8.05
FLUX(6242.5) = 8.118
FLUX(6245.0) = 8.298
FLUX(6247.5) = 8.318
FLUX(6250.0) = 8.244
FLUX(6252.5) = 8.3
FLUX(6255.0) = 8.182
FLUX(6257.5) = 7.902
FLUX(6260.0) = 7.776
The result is 1.1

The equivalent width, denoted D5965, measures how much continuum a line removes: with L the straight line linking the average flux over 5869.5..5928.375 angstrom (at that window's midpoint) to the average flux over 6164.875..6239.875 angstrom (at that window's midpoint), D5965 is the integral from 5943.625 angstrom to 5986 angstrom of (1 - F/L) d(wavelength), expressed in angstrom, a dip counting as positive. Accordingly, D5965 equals -2.4 angstrom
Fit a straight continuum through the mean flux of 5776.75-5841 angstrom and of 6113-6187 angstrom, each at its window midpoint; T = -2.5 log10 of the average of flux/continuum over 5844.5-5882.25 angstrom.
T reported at 0.01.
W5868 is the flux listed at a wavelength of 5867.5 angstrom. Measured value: 8.718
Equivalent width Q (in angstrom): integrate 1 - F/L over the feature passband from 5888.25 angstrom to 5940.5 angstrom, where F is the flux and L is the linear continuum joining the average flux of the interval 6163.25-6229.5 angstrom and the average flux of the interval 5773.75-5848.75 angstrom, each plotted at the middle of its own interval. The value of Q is 3.5 angstrom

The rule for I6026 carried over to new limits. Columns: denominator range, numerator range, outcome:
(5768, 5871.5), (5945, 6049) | 1.05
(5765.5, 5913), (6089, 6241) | 1.10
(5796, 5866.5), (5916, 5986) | 1.01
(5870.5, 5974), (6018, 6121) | 1.11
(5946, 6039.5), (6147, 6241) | 1.03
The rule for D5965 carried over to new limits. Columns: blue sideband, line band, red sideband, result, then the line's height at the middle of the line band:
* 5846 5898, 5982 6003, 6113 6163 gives -0.5 angstrom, 8.26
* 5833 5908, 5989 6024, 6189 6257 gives -0.8 angstrom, 8.19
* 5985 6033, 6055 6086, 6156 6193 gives -1.5 angstrom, 8.38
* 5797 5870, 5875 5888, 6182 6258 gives 0.6 angstrom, 8.68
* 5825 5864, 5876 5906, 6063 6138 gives 4.0 angstrom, 8.7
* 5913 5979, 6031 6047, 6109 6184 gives -0.9 angstrom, 8.46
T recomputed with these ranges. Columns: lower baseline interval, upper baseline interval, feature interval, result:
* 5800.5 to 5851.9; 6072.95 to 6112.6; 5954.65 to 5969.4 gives 0.01 mag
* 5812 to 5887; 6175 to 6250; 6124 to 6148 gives -0.03 mag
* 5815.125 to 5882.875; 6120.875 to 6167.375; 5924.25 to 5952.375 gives 0.02 mag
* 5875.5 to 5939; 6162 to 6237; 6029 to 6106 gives -0.08 mag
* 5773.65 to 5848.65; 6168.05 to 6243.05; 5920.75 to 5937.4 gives 0.01 mag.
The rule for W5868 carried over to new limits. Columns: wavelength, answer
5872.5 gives 8.676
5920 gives 8.48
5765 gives 8.525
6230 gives 7.821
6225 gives 8.228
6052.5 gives 8.861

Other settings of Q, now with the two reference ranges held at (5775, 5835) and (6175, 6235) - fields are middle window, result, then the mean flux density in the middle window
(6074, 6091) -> -0.7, 8.72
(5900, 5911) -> 0.4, 8.25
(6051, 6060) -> -0.4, 8.74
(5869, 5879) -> 0.0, 8.61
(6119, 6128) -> 0.1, 8.25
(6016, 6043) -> -0.9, 8.71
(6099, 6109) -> 0.0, 8.37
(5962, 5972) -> -0.5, 8.96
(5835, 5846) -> -0.1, 8.73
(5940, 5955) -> 0.2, 8.44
